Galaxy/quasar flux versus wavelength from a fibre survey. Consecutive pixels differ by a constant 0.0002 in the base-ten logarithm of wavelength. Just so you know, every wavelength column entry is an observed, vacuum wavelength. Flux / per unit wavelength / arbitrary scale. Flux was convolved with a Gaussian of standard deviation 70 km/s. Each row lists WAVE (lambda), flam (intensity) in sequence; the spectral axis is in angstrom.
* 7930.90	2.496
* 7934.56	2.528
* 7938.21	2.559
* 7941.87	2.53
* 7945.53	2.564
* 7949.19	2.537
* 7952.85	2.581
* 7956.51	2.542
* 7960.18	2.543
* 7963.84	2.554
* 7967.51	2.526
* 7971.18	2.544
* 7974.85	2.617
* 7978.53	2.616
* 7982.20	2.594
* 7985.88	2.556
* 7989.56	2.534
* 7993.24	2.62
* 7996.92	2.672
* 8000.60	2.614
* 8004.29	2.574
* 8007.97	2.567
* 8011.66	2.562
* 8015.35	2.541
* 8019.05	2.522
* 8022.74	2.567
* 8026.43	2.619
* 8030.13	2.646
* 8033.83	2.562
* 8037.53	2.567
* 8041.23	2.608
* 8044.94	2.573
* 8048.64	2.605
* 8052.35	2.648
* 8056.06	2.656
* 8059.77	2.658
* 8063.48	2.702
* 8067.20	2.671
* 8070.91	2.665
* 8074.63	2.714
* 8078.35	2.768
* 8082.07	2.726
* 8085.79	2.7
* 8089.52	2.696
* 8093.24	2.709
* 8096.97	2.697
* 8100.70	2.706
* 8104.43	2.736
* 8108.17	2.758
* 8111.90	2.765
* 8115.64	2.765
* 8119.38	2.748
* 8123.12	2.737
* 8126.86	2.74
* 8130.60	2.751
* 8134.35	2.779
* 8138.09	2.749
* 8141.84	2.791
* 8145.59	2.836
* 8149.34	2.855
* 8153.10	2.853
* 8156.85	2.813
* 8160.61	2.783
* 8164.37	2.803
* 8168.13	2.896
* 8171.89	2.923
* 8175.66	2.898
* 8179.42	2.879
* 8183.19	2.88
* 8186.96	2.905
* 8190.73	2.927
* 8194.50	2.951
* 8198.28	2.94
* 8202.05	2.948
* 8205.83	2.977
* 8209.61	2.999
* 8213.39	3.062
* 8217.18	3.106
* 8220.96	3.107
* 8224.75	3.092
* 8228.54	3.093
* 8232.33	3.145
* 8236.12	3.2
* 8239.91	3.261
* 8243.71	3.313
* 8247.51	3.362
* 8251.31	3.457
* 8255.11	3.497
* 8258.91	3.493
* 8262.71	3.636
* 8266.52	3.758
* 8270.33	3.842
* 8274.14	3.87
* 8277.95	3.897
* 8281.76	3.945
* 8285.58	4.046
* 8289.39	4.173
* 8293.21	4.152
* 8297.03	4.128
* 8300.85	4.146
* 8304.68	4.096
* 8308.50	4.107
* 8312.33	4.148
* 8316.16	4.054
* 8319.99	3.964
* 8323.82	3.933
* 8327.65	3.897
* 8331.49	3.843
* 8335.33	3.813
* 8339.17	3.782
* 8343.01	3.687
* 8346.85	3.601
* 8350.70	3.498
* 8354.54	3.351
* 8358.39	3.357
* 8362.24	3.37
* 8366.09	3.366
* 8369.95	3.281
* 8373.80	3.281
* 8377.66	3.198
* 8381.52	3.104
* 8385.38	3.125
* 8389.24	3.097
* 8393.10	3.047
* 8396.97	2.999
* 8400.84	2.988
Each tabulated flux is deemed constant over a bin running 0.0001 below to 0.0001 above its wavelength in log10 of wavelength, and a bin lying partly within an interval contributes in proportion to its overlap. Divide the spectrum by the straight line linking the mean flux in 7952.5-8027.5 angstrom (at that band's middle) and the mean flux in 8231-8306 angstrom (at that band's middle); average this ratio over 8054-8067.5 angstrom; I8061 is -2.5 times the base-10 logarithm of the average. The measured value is 0.08 mag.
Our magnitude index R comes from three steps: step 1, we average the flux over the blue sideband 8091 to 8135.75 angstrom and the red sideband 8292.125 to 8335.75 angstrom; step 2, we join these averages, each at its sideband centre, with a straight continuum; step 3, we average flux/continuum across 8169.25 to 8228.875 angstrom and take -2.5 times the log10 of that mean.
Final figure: 0.11 mag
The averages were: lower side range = 2.74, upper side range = 4.03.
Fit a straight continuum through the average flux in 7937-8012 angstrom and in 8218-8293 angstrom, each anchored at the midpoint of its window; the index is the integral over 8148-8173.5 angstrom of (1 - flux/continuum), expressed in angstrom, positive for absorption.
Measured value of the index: 2.9 angstrom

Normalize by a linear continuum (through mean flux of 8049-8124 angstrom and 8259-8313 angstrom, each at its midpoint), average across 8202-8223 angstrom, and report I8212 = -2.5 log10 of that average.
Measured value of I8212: 0.16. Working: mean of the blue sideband 2.71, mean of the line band 3.04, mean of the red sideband 3.98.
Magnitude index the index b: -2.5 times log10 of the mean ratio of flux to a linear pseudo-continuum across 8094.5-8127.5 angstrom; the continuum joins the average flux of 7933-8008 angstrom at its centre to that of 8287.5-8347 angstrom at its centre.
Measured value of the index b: 0.149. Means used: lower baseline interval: 2.57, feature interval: 2.74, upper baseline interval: 3.98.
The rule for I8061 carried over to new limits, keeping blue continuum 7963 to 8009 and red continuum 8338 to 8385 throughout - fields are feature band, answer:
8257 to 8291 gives -0.20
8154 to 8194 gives 0.04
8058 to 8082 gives 0.03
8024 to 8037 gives 0.03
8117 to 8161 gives 0.05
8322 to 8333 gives -0.17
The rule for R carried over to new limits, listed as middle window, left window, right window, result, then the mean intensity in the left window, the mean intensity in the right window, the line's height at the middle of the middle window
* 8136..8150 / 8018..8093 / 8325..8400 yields 0.022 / 2.65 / 3.4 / 2.86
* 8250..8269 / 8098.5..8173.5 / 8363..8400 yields -0.199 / 2.79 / 3.17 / 2.98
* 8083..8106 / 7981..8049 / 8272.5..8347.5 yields 0.096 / 2.58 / 3.97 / 2.96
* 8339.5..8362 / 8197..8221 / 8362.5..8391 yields -0.105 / 3.02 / 3.22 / 3.19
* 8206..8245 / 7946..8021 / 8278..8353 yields 0.144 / 2.57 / 3.94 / 3.57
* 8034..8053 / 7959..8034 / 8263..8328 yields 0.084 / 2.58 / 4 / 2.8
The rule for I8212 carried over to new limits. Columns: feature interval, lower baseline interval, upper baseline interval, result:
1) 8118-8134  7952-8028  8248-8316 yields 0.16 mag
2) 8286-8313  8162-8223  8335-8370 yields -0.24 mag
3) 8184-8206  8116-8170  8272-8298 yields 0.11 mag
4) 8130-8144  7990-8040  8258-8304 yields 0.16 mag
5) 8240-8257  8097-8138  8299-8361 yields 0.01 mag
